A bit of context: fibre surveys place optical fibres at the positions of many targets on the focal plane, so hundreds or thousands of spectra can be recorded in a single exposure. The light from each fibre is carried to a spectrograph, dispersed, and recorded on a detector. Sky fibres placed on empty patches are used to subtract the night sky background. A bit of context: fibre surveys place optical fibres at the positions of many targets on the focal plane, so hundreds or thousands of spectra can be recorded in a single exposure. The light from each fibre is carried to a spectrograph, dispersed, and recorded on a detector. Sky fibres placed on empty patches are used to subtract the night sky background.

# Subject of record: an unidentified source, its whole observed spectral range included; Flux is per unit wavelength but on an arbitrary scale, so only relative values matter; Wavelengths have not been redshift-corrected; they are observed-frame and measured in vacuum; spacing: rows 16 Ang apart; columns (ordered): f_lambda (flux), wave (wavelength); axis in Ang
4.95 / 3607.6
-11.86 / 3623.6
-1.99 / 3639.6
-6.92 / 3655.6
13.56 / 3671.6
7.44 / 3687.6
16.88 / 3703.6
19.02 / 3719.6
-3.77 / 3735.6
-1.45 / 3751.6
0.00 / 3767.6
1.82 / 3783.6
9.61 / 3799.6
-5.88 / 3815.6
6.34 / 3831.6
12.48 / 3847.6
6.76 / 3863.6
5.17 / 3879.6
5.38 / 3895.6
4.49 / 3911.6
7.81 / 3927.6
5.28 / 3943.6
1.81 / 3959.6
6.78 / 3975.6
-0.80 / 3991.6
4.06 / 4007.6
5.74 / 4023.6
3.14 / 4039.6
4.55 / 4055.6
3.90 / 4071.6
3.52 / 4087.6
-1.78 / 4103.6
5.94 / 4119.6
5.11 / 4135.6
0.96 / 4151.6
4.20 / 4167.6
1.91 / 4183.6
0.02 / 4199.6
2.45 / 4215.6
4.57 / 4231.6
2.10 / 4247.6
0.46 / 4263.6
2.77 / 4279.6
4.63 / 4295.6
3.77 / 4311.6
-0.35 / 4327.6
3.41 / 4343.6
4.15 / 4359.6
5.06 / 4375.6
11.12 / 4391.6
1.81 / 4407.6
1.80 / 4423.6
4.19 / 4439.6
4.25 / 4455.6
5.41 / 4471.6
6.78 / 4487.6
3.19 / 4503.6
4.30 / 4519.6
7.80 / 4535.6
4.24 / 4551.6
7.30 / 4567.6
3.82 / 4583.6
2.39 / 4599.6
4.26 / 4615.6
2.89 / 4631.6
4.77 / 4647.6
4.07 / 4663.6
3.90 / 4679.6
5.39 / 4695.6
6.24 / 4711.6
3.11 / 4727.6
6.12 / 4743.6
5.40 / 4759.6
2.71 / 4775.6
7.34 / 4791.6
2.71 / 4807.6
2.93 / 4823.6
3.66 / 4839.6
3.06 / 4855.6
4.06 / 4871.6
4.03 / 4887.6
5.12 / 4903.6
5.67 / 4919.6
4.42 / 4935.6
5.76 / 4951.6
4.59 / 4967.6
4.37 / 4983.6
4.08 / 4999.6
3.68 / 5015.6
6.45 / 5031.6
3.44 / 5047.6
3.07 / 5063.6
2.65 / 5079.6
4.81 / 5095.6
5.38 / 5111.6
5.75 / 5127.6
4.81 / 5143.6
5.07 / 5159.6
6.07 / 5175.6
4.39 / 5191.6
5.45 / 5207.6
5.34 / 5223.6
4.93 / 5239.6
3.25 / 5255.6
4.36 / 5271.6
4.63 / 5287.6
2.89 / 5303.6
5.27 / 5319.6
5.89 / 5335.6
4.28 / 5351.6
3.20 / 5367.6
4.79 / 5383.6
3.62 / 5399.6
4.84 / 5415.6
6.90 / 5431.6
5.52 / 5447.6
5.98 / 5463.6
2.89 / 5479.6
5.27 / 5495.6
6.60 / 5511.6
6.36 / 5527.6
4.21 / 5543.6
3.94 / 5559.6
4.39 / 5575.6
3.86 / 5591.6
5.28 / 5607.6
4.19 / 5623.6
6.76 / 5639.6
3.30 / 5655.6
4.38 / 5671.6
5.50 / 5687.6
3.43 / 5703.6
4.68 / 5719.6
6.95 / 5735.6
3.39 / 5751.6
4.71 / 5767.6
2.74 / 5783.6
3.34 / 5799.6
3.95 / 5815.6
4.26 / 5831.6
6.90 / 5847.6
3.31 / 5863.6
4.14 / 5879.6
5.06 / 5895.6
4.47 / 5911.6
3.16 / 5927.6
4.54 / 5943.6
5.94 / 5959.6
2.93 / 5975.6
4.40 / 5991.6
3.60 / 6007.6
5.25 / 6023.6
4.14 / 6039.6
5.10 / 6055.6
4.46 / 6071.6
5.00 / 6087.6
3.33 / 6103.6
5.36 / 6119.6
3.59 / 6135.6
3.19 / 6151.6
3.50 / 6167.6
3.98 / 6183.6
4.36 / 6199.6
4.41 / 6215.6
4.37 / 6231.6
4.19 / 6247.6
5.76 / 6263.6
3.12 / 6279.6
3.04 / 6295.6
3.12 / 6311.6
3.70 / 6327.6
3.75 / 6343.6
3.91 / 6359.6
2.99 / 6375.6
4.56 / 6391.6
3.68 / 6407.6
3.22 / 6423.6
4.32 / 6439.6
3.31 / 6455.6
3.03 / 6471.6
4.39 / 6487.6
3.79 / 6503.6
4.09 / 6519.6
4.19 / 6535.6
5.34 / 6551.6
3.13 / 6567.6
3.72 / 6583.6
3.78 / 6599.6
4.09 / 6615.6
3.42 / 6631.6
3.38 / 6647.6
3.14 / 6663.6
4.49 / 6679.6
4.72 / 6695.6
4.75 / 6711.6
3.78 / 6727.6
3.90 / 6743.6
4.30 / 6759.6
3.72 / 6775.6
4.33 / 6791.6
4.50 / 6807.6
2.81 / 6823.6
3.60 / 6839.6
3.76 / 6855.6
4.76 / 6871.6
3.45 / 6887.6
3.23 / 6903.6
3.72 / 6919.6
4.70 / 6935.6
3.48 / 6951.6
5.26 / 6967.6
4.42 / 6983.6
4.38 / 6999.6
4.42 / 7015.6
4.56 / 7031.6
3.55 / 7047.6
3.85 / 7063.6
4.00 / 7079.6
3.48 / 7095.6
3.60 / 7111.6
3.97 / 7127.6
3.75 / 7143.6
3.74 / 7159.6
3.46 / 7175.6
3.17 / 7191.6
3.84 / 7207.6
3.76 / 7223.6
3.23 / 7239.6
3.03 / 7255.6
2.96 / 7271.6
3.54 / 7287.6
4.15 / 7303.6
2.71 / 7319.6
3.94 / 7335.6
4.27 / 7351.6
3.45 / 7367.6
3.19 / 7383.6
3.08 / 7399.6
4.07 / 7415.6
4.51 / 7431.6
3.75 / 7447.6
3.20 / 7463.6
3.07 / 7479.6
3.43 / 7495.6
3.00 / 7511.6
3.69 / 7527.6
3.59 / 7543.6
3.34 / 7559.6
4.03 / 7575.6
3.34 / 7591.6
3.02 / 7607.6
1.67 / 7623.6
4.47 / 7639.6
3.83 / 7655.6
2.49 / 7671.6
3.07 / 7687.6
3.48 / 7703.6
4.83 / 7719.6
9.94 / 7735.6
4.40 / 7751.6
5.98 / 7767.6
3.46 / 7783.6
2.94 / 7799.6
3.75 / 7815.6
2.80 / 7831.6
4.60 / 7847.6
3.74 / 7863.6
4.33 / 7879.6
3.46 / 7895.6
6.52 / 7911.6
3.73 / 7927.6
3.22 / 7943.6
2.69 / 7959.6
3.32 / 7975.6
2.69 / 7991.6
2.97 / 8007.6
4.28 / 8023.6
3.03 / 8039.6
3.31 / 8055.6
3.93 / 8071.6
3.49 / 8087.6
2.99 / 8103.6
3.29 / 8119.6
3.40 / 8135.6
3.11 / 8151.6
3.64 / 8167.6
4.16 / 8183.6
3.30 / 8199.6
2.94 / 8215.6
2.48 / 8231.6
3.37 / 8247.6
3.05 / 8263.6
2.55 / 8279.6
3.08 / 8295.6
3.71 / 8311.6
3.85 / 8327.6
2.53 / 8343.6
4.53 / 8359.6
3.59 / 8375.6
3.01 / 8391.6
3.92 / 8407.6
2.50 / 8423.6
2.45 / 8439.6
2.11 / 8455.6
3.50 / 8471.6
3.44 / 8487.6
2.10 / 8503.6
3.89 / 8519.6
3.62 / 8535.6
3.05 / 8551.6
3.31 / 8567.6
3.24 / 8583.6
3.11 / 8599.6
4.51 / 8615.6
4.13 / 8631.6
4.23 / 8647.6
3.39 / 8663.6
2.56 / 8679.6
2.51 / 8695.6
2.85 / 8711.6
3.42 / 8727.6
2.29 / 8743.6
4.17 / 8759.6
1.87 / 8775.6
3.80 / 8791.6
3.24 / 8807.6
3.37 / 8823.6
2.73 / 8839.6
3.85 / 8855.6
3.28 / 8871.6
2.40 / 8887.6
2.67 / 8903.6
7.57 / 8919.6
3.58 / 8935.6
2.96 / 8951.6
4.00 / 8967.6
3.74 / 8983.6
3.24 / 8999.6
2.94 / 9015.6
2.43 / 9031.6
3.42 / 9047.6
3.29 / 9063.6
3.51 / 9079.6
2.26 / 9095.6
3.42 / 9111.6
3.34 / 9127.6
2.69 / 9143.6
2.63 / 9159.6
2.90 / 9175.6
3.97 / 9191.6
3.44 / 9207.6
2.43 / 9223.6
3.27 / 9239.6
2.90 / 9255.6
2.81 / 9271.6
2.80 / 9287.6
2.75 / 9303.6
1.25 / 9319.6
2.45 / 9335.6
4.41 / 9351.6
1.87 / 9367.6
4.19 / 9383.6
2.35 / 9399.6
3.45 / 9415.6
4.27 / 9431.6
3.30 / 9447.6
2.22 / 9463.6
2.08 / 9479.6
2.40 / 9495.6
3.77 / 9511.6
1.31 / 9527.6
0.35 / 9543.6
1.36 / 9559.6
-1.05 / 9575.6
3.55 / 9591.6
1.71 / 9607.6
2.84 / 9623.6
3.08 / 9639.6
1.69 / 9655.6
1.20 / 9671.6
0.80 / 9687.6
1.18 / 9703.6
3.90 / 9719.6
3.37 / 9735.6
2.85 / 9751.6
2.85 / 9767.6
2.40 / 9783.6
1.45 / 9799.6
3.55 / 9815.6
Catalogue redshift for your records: 0.178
